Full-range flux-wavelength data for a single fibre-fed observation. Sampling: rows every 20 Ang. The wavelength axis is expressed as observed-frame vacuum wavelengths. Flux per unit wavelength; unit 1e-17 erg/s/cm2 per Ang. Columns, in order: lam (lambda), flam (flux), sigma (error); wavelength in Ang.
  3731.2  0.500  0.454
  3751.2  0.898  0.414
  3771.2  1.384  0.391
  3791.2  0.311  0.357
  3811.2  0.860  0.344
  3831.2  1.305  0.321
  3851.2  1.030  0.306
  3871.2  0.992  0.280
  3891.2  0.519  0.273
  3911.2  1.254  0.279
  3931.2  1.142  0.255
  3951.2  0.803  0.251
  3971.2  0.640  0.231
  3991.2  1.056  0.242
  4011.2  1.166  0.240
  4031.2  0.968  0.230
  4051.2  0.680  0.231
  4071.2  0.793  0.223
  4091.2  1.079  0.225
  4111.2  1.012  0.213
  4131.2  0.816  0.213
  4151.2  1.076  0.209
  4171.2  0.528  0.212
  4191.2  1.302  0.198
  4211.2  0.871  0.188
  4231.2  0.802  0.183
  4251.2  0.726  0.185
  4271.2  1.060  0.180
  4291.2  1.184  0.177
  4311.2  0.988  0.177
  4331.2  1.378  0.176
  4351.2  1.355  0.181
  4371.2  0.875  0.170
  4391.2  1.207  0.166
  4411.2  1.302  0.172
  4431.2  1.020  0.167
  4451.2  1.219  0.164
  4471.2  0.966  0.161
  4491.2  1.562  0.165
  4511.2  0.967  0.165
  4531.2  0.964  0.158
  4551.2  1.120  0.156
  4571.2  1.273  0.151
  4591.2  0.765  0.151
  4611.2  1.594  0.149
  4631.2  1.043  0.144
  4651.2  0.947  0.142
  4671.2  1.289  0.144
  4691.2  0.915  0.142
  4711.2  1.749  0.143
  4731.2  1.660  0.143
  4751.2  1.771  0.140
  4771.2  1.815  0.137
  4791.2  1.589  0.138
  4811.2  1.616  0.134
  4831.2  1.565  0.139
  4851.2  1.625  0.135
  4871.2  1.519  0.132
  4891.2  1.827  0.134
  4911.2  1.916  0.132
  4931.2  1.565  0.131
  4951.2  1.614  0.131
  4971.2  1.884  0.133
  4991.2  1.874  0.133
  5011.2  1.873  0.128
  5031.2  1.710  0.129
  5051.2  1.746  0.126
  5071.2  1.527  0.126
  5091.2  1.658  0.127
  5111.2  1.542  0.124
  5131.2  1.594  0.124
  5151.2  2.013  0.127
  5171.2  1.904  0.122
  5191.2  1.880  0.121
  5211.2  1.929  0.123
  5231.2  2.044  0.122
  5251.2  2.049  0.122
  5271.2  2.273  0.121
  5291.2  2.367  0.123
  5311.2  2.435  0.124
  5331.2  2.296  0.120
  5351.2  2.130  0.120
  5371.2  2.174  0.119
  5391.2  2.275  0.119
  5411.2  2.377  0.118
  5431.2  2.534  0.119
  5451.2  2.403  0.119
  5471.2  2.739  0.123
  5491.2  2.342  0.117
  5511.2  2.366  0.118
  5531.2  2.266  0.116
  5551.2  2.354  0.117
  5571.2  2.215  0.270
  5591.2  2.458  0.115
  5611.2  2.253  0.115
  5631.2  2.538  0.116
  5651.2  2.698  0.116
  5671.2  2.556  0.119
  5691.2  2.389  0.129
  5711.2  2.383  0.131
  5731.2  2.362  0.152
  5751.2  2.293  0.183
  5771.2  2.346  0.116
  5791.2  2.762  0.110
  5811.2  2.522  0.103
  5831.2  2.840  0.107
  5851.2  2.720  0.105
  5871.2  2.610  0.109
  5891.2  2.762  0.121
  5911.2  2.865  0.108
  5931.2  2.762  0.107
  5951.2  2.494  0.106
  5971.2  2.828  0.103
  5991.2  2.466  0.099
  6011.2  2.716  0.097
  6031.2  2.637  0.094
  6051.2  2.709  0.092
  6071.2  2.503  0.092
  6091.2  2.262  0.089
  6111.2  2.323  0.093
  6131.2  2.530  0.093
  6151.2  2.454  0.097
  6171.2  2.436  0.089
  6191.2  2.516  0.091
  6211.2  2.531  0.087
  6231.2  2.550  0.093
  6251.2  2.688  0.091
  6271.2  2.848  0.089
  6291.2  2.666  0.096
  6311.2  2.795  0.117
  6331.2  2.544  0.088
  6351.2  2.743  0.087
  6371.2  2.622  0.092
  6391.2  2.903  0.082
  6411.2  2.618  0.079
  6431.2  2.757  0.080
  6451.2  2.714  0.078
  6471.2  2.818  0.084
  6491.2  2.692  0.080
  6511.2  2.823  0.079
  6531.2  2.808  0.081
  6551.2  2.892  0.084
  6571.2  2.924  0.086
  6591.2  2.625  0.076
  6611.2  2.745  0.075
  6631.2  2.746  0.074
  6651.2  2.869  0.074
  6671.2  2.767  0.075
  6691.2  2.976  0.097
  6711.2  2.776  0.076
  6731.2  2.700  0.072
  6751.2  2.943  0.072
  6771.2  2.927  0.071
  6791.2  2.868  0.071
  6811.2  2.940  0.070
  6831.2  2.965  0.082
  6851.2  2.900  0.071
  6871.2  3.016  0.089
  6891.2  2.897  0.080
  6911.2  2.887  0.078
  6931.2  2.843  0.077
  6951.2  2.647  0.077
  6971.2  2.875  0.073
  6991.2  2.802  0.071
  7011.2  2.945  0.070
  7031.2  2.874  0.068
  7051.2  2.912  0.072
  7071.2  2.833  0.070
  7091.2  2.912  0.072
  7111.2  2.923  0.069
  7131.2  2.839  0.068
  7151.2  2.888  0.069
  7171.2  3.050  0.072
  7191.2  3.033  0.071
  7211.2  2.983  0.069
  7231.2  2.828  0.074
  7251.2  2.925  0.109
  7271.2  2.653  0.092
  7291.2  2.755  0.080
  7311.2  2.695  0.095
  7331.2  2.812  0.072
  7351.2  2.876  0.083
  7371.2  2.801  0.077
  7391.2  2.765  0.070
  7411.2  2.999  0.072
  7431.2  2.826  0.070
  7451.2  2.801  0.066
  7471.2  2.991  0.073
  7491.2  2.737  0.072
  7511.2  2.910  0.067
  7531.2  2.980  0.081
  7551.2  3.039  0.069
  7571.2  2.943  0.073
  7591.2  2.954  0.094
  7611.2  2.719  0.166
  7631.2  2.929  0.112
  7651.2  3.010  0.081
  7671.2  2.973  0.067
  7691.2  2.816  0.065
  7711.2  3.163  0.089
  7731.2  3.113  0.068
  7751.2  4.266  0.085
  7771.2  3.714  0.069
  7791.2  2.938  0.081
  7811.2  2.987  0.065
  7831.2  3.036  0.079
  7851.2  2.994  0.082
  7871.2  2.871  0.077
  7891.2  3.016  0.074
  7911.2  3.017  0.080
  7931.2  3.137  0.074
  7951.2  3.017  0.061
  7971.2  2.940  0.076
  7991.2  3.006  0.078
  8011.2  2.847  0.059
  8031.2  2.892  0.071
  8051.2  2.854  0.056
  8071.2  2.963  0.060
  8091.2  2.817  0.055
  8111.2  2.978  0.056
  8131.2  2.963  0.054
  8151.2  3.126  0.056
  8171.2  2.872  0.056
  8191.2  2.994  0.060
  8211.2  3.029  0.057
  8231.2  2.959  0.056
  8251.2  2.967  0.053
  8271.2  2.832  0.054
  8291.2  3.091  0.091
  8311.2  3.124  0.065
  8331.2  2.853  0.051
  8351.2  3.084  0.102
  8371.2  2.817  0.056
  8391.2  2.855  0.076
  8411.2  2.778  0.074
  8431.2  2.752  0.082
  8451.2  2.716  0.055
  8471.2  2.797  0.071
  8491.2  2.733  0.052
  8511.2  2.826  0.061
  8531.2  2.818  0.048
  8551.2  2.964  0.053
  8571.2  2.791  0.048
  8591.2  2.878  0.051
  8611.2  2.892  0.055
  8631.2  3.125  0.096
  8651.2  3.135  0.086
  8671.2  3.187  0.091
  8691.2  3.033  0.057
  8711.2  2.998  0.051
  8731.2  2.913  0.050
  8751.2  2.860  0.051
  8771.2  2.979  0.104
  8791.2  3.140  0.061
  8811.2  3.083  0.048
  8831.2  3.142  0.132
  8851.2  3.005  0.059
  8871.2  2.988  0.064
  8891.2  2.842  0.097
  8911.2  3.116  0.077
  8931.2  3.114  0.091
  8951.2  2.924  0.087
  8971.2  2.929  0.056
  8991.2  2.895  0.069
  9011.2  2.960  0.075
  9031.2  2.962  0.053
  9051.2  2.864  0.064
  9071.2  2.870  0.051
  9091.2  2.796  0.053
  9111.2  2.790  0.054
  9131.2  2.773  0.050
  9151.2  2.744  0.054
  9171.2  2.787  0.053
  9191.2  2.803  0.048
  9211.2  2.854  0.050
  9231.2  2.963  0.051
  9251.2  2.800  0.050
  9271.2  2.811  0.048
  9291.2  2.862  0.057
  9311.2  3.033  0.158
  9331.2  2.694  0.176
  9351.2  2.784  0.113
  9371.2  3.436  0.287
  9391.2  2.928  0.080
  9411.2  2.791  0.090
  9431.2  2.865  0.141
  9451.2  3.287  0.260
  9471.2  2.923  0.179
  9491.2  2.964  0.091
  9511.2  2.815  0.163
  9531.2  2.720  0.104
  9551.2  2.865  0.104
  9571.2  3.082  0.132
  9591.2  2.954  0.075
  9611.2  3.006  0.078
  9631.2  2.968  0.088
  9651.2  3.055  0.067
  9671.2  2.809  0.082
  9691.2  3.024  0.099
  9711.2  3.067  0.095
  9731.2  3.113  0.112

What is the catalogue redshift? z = 0.18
